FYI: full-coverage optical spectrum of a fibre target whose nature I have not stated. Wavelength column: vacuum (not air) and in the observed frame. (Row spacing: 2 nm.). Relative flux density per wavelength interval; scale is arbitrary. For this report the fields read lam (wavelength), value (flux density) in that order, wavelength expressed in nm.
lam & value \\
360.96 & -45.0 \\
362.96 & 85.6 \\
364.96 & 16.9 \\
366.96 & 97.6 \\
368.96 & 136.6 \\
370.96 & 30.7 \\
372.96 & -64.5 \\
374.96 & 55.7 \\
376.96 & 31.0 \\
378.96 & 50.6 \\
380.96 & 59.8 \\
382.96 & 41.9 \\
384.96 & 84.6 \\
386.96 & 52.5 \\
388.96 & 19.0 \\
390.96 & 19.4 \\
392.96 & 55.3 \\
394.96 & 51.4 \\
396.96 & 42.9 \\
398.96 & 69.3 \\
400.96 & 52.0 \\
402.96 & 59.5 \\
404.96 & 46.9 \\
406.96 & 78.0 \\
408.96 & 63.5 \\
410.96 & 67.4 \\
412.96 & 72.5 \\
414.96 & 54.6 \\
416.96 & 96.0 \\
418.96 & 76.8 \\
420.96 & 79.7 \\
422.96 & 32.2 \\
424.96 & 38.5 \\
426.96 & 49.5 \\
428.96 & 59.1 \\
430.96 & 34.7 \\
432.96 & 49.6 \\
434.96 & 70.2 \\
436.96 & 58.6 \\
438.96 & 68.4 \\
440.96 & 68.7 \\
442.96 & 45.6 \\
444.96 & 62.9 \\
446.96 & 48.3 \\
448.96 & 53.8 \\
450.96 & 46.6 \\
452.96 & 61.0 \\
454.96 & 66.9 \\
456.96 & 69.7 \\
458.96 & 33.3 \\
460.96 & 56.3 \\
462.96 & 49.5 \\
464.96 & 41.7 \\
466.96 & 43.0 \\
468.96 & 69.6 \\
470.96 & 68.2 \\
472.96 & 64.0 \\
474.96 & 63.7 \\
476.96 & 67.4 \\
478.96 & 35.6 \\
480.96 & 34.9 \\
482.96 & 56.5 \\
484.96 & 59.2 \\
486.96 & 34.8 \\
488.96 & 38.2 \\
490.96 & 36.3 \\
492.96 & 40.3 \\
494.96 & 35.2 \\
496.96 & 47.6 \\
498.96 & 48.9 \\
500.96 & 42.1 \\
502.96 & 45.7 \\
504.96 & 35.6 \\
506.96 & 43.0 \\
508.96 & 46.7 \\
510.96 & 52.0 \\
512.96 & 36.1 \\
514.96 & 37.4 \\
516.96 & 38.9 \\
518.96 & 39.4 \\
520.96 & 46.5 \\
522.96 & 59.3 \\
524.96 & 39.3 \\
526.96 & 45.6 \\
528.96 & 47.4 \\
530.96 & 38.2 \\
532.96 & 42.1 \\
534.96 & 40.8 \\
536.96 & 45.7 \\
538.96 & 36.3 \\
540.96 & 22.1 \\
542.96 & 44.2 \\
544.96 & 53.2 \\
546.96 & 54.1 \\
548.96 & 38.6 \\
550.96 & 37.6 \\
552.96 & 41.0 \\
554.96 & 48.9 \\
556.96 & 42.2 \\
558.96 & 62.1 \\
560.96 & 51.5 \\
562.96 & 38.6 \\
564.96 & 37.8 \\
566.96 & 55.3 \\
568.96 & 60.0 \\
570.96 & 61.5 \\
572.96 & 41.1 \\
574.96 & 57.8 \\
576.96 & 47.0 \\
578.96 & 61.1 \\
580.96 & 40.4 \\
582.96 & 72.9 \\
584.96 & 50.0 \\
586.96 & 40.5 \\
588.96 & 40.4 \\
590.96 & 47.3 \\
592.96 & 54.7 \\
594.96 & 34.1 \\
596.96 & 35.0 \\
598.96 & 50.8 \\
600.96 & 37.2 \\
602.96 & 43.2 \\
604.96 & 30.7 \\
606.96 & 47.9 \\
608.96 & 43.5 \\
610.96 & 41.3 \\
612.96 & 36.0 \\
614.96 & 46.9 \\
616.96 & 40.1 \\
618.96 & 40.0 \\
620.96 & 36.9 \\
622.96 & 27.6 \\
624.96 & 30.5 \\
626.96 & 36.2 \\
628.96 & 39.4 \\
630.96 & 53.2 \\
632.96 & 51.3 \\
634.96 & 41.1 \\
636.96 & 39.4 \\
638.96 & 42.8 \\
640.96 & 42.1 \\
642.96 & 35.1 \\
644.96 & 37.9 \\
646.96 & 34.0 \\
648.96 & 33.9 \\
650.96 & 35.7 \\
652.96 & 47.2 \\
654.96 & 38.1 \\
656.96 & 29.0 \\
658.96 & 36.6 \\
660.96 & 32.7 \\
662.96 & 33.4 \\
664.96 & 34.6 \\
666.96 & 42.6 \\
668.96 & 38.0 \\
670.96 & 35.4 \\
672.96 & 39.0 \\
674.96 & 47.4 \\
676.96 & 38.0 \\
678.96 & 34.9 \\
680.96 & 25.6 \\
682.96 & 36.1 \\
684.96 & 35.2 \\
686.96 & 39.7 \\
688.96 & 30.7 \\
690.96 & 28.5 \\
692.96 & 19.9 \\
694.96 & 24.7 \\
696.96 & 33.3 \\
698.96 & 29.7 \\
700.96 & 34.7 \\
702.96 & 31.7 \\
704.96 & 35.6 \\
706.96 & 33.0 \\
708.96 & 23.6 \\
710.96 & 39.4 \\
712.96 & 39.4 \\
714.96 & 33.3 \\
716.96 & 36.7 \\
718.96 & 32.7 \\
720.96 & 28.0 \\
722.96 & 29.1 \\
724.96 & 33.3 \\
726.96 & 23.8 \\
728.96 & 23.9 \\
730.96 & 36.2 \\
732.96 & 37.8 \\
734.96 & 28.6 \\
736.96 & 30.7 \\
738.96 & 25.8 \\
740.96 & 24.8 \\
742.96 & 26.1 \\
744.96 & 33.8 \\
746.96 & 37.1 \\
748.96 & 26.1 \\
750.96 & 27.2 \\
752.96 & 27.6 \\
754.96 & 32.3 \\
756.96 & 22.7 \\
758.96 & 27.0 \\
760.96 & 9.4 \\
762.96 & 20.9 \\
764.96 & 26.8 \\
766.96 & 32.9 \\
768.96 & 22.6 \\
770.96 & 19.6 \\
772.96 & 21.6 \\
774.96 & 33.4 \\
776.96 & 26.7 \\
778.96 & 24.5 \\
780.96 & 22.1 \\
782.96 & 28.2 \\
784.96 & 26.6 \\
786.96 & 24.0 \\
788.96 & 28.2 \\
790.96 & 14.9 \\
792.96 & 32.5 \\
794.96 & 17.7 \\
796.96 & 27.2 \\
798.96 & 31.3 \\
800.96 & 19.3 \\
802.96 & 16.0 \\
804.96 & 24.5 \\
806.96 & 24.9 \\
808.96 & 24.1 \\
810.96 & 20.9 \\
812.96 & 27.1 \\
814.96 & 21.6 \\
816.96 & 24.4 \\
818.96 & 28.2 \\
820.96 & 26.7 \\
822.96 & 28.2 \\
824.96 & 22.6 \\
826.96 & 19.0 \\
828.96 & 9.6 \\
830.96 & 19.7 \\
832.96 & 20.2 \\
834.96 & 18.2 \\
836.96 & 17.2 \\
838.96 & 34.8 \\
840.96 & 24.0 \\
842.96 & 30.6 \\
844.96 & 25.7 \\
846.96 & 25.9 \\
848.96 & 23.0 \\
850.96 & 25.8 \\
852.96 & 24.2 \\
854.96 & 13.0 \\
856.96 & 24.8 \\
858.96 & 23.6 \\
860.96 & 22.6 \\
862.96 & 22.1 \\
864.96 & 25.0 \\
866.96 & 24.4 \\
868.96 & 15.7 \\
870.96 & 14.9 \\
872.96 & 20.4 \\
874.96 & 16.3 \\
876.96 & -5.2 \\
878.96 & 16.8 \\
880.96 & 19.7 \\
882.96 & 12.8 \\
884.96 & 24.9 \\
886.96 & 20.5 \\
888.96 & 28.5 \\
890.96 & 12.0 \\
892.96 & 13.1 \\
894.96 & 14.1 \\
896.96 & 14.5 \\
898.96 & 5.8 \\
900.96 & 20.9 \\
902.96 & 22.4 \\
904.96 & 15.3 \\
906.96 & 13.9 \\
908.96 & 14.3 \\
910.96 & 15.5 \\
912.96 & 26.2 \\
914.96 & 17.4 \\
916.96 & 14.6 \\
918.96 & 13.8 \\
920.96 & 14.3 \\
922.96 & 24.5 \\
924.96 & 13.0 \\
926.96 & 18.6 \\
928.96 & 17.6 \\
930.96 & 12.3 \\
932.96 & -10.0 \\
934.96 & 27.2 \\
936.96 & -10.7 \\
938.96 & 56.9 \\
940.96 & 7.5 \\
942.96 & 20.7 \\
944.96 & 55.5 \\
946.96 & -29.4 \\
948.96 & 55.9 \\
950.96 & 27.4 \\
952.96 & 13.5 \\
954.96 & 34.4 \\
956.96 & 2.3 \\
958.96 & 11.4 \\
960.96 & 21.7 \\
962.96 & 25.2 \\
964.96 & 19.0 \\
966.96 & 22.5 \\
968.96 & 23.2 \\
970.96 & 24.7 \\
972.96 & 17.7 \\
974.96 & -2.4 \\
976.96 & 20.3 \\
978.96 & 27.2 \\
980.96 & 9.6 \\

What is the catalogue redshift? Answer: 0.000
